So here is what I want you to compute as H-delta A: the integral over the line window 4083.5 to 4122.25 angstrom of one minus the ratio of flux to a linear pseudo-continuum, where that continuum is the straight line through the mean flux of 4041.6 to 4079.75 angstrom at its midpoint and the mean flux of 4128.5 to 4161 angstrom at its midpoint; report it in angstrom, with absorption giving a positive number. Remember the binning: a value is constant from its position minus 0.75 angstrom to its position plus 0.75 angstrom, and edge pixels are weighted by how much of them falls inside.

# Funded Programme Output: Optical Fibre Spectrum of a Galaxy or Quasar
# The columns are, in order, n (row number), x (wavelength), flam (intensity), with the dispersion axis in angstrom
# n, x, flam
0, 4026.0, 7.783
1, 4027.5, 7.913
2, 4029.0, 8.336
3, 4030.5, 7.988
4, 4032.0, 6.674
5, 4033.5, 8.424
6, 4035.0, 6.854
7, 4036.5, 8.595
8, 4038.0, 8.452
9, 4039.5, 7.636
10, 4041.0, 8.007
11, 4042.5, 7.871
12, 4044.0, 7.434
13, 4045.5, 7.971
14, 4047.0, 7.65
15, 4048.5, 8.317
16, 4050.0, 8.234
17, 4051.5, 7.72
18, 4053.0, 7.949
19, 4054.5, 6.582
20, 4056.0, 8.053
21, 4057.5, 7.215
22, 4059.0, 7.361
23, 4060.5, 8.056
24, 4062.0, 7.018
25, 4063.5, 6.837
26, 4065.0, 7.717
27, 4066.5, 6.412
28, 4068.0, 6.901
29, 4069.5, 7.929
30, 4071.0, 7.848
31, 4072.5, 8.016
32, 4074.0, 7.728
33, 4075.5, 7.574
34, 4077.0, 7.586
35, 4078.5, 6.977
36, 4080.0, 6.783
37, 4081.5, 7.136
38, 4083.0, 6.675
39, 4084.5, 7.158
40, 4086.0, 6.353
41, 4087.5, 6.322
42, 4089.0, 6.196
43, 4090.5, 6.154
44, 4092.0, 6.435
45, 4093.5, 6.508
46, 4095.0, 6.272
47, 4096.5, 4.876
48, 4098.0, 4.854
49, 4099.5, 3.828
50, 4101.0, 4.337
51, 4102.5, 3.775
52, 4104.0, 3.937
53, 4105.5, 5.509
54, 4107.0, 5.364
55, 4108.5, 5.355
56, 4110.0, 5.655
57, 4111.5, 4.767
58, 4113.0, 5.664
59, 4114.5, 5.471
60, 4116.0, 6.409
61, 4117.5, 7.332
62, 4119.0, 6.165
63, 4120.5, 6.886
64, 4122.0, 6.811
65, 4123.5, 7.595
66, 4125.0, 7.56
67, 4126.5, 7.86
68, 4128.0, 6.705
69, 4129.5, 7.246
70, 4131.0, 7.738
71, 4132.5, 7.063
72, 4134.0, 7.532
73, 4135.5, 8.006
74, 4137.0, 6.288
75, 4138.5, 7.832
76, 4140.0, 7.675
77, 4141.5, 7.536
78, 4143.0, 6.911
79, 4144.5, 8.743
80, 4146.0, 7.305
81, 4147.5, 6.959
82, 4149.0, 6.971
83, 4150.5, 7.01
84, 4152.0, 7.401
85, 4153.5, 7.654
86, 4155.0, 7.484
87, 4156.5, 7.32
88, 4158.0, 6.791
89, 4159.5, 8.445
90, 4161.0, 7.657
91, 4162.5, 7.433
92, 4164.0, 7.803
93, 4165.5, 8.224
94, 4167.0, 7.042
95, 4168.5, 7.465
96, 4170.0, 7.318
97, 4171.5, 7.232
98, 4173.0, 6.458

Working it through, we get 9.3 angstrom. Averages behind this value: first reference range 7.55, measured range 5.7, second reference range 7.42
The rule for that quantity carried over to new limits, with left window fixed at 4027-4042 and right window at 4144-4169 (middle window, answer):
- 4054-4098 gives 4.6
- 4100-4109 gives 3.5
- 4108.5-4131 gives 3.1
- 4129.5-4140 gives 0.2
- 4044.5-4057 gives 0.1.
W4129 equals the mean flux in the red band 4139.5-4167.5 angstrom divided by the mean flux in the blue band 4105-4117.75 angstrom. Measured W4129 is 1.32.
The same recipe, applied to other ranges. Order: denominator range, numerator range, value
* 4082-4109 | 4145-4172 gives 1.33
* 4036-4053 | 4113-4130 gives 0.86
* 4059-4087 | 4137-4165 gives 1.03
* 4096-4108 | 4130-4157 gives 1.62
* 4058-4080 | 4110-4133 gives 0.91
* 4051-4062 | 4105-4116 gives 0.73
